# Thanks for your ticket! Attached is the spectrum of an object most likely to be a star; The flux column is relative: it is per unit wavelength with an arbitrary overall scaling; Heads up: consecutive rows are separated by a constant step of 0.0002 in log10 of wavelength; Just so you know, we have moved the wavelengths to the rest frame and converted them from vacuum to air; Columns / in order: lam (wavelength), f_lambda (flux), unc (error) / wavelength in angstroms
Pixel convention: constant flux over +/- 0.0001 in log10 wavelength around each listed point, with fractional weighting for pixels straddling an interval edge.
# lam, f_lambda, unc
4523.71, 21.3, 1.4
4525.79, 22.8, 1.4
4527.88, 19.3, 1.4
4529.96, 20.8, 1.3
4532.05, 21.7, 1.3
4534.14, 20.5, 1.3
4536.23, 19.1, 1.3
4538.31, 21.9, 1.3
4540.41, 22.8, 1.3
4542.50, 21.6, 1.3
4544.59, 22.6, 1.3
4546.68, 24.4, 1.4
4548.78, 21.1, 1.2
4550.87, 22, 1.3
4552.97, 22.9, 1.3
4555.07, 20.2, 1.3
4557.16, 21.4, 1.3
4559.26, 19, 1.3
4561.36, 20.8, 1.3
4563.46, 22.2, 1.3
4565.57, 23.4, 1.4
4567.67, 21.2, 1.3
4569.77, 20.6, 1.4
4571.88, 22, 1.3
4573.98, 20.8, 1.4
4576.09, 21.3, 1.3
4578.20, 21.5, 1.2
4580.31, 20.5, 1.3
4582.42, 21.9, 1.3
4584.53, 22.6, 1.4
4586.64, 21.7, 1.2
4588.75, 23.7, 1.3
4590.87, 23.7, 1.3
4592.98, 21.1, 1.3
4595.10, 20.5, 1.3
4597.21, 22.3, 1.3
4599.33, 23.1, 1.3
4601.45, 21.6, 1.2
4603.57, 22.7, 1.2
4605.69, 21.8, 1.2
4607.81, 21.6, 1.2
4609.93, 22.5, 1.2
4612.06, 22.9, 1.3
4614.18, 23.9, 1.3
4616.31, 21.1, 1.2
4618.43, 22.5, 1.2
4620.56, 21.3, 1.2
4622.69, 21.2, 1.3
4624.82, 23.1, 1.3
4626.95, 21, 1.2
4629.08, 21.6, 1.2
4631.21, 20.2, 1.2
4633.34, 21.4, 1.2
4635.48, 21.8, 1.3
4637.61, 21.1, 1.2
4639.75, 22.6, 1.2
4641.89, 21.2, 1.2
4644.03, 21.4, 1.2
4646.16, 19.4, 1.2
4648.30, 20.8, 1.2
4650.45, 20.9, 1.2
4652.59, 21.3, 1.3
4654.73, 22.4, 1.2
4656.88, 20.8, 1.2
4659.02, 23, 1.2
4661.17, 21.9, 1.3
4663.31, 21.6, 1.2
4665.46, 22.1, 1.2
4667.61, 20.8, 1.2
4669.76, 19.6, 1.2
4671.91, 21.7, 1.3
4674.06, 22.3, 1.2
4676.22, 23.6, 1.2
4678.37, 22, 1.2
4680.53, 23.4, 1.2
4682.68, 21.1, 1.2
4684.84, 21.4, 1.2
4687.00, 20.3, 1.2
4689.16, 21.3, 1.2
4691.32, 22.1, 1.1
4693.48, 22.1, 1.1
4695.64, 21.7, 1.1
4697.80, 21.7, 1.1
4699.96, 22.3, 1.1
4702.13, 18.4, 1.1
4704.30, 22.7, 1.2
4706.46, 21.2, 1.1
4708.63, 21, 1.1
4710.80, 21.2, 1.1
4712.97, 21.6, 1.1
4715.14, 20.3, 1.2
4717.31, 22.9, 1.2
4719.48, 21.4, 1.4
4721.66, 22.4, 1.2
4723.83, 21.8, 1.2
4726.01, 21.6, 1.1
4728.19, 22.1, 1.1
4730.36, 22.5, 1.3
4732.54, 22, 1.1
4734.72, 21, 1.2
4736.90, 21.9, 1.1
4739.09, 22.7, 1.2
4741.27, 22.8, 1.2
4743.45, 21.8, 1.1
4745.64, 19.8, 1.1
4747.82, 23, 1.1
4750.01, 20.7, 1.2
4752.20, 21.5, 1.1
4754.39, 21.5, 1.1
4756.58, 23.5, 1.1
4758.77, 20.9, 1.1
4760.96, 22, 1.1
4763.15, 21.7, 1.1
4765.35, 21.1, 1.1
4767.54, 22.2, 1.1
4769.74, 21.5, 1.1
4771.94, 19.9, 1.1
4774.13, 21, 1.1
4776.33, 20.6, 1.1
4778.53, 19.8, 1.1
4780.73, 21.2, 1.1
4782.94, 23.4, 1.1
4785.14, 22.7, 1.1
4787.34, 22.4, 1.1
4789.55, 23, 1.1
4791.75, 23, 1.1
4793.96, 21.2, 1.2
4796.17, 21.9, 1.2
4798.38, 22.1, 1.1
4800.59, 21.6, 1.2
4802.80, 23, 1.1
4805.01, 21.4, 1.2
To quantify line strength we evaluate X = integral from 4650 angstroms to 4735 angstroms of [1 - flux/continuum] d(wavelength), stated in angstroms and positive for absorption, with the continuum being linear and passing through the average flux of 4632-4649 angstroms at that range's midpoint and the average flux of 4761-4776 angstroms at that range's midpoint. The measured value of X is -1.68 angstroms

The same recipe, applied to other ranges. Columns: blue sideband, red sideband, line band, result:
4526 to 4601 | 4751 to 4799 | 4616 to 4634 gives 0.12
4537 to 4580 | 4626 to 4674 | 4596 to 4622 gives -0.94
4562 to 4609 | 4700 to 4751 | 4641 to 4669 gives 0.54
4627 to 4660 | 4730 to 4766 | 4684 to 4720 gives 0.31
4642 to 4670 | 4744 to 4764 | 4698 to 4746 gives -0.28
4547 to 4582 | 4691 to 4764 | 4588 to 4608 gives -0.72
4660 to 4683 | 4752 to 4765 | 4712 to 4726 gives 0.08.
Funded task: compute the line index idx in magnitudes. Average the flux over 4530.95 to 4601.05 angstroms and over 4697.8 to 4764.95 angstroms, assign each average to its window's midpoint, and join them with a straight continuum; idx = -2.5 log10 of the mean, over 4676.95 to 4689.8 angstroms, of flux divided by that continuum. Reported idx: 0.00 mag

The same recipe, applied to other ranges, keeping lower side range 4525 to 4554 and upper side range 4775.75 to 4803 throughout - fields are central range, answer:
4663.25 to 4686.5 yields 0.00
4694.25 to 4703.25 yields 0.04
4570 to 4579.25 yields 0.02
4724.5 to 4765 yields 0.01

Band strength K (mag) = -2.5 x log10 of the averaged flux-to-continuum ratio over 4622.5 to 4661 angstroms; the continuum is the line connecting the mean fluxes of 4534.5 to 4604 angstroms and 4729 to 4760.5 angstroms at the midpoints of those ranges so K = 0.02 mag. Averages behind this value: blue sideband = 21.7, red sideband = 21.8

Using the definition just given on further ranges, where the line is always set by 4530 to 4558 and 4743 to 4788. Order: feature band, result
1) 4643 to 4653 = 0.05 mag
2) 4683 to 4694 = 0.01 mag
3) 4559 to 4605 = -0.01 mag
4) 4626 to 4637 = 0.02 mag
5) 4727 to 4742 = -0.03 mag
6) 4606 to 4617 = -0.04 mag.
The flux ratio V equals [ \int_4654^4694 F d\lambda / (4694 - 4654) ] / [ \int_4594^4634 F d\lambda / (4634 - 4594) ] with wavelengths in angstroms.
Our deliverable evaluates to 1.0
